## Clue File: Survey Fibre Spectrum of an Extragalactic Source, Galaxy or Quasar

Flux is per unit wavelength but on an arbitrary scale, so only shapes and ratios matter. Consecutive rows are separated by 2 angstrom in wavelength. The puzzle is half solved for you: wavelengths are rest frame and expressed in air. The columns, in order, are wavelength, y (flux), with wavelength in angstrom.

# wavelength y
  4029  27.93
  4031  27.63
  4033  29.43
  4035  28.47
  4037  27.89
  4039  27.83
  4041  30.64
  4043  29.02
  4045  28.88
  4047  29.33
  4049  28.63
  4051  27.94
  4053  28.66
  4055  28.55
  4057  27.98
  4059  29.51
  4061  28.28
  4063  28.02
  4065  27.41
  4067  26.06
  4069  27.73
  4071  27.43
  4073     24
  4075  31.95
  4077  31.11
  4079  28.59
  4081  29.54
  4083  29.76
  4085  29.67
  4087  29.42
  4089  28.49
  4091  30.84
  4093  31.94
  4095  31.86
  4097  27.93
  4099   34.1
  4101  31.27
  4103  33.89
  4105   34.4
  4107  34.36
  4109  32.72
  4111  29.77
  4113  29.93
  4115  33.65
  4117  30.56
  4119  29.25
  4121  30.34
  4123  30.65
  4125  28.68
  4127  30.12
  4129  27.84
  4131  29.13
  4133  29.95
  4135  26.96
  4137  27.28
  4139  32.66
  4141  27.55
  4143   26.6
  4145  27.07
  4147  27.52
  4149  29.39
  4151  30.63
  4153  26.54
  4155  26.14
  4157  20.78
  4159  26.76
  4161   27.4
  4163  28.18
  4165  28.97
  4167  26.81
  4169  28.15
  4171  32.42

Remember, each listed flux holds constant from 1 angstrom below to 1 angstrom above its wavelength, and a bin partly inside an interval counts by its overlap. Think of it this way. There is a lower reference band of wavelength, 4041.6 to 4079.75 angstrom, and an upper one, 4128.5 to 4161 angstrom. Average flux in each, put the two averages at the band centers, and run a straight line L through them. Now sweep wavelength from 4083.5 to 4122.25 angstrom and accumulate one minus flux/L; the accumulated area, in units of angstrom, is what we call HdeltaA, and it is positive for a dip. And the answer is -4.47 angstrom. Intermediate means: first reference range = 28.4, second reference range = 27.7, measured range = 31.3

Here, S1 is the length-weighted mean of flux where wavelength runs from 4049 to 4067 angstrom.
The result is 28.2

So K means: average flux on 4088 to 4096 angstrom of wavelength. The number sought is 30.8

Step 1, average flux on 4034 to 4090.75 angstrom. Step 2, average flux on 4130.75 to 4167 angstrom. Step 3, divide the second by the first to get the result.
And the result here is 1.0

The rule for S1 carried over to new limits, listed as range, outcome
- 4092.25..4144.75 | 30.5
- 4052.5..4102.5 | 29.3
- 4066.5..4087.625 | 28.7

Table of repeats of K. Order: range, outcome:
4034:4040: 28.1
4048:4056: 28.4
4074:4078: 31.5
